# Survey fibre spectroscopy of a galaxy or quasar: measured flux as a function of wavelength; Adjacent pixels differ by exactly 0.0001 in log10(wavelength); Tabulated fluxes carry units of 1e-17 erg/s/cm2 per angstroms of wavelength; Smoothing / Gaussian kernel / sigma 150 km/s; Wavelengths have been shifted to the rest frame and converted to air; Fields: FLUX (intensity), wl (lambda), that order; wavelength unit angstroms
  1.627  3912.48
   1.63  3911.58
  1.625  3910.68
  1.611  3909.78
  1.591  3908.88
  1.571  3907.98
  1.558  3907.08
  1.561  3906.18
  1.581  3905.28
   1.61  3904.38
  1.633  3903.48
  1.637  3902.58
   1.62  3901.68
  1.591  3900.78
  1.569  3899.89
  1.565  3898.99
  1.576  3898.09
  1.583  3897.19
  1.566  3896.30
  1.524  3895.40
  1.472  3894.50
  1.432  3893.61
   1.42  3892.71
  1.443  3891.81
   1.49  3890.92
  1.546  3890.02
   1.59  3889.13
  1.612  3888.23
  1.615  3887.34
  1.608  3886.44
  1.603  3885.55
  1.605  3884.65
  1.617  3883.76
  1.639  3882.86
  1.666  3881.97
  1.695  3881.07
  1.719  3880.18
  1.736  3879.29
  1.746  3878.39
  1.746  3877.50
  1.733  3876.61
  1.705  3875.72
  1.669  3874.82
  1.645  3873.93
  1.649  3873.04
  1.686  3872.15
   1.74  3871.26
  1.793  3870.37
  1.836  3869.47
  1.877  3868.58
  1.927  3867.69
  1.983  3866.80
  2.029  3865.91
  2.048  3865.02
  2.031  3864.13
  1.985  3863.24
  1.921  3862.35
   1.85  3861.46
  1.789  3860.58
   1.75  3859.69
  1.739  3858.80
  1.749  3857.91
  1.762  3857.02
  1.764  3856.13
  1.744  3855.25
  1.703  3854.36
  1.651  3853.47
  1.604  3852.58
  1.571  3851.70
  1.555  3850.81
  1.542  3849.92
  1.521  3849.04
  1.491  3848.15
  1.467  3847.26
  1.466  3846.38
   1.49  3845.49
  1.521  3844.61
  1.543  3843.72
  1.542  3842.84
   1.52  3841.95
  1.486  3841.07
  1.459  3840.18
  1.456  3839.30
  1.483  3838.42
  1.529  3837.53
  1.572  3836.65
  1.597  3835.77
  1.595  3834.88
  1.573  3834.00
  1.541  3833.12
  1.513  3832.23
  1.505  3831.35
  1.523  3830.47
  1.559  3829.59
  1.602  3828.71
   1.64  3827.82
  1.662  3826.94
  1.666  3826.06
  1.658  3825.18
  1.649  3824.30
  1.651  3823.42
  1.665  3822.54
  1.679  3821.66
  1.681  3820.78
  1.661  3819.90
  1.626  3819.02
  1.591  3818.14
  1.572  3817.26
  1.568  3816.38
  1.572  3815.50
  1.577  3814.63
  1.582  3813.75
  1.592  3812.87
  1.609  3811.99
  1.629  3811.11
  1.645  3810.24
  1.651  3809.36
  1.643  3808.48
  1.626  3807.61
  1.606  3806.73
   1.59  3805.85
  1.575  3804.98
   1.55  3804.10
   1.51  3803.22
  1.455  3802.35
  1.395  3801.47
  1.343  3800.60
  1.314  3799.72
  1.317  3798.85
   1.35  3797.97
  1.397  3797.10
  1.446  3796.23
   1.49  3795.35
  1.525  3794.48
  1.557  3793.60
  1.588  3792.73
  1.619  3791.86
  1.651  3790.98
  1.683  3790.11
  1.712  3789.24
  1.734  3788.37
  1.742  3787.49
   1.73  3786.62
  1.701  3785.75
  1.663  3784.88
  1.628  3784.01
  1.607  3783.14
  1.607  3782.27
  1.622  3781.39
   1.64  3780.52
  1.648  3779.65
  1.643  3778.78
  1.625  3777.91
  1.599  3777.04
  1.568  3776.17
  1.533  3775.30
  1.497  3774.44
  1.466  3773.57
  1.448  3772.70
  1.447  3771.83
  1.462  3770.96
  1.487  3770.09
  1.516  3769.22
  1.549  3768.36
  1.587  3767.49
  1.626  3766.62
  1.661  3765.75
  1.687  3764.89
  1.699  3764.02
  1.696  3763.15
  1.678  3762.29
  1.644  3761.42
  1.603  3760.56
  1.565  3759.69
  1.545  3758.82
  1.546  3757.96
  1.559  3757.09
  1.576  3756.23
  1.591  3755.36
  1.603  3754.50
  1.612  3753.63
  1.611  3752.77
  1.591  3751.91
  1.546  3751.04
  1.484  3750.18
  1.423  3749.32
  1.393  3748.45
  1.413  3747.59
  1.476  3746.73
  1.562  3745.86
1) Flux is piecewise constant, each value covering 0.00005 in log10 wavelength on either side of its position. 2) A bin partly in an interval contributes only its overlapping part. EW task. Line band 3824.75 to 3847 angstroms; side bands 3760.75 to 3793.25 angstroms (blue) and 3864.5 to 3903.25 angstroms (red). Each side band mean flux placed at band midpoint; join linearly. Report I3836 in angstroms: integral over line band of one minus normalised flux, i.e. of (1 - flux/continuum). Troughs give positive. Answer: 1.3 angstroms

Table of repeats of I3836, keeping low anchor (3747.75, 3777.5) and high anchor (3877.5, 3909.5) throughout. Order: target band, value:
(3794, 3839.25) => 0.4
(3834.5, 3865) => -1.1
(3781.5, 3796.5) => -0.6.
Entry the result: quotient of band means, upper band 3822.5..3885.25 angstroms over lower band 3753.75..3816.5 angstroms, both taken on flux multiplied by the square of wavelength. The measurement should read 1.10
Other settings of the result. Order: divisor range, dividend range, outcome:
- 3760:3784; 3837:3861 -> 1.04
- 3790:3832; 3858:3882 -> 1.19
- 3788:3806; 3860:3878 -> 1.26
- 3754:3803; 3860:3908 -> 1.13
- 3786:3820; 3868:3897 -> 1.09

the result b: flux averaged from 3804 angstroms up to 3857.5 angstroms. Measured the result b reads 1.59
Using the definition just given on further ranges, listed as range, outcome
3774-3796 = 1.62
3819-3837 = 1.61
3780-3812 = 1.57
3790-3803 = 1.47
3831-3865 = 1.63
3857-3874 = 1.85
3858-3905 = 1.69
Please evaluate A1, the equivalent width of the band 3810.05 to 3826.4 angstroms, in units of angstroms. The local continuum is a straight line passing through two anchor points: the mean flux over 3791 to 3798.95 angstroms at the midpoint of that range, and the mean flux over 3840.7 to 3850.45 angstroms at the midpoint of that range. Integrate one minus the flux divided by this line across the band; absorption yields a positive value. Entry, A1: -1.4 angstroms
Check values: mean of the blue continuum 1.49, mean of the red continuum 1.51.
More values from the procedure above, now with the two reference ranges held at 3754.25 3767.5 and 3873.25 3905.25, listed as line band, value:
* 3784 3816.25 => 0.95 angstroms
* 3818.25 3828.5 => -0.27 angstroms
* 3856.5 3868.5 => -2.09 angstroms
